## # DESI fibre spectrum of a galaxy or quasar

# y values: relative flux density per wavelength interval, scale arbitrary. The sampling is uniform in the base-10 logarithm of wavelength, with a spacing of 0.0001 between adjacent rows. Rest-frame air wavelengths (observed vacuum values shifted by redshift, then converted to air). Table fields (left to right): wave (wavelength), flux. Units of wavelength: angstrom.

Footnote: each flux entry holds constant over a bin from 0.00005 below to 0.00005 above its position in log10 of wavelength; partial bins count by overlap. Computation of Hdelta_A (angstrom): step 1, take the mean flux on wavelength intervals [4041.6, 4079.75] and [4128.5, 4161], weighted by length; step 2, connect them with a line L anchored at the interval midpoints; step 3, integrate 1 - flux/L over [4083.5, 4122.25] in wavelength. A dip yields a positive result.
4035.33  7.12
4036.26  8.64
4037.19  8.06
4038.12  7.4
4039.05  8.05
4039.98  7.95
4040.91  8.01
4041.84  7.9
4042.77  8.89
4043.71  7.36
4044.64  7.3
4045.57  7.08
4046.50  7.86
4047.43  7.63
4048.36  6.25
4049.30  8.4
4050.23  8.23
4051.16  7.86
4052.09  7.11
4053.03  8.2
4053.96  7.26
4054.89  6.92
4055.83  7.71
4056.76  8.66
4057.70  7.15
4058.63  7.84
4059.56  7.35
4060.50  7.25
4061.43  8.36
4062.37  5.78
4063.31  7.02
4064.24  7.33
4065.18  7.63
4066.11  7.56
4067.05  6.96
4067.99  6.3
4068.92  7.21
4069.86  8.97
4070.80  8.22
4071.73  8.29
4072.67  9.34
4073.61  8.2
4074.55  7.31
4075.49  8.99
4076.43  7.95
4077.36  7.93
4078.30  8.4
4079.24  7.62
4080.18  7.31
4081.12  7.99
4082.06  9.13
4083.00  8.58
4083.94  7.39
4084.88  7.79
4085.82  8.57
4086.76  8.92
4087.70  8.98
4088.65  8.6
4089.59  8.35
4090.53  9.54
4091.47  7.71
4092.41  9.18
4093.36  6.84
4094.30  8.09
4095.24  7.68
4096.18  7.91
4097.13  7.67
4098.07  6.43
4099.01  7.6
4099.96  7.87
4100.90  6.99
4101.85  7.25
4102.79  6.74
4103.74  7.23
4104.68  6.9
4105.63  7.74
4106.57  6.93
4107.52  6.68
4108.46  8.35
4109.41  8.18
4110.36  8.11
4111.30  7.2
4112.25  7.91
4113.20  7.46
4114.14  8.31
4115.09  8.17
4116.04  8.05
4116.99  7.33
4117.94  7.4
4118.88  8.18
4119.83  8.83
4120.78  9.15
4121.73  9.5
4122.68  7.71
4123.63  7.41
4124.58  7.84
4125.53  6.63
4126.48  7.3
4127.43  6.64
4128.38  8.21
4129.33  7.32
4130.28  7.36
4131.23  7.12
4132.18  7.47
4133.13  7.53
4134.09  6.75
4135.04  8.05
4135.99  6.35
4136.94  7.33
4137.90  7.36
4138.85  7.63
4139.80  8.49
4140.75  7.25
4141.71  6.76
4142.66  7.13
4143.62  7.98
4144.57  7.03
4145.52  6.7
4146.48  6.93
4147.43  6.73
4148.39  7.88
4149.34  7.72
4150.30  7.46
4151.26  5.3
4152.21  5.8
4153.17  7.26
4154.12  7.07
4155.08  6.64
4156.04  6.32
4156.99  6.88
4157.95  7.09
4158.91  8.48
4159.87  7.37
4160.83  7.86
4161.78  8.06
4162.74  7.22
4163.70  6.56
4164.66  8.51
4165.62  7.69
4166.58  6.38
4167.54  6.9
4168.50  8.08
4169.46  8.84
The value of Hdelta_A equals -2.4 angstrom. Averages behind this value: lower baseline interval 7.7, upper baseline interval 7.19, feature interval 7.89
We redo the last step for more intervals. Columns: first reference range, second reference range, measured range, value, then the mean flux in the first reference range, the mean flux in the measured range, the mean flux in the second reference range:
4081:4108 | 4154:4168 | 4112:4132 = -0.5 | 7.84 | 7.8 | 7.27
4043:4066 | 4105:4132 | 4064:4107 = -1.5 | 7.5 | 7.88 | 7.74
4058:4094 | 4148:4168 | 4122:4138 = 0.2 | 7.96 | 7.34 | 7.16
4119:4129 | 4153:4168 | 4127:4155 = 1.6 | 7.92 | 7.19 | 7.27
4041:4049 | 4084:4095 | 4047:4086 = 1.0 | 7.57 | 7.76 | 8.36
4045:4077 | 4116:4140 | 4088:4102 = -0.4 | 7.65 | 7.87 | 7.63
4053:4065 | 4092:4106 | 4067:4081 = -1.0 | 7.43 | 7.96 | 7.46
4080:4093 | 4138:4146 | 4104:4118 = 0.6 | 8.44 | 7.65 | 7.38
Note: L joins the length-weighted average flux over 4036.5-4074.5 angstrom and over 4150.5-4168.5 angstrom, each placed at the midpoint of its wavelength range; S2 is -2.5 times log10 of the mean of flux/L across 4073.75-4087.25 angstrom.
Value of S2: -0.08 mag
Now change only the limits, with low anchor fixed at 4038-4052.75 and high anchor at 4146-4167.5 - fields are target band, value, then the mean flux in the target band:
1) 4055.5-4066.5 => 0.02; 7.47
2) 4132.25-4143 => -0.01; 7.34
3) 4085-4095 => -0.13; 8.43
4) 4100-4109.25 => 0.02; 7.27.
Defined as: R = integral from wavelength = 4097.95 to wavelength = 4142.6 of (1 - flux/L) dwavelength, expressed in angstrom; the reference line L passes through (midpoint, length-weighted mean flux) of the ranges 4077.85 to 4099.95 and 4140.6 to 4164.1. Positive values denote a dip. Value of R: 0.2 angstrom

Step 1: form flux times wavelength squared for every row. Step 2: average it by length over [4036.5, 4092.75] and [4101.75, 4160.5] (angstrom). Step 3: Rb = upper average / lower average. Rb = 0.97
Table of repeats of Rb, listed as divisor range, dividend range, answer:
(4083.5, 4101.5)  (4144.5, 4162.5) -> 0.91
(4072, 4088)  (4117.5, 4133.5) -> 0.96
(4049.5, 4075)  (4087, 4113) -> 1.03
